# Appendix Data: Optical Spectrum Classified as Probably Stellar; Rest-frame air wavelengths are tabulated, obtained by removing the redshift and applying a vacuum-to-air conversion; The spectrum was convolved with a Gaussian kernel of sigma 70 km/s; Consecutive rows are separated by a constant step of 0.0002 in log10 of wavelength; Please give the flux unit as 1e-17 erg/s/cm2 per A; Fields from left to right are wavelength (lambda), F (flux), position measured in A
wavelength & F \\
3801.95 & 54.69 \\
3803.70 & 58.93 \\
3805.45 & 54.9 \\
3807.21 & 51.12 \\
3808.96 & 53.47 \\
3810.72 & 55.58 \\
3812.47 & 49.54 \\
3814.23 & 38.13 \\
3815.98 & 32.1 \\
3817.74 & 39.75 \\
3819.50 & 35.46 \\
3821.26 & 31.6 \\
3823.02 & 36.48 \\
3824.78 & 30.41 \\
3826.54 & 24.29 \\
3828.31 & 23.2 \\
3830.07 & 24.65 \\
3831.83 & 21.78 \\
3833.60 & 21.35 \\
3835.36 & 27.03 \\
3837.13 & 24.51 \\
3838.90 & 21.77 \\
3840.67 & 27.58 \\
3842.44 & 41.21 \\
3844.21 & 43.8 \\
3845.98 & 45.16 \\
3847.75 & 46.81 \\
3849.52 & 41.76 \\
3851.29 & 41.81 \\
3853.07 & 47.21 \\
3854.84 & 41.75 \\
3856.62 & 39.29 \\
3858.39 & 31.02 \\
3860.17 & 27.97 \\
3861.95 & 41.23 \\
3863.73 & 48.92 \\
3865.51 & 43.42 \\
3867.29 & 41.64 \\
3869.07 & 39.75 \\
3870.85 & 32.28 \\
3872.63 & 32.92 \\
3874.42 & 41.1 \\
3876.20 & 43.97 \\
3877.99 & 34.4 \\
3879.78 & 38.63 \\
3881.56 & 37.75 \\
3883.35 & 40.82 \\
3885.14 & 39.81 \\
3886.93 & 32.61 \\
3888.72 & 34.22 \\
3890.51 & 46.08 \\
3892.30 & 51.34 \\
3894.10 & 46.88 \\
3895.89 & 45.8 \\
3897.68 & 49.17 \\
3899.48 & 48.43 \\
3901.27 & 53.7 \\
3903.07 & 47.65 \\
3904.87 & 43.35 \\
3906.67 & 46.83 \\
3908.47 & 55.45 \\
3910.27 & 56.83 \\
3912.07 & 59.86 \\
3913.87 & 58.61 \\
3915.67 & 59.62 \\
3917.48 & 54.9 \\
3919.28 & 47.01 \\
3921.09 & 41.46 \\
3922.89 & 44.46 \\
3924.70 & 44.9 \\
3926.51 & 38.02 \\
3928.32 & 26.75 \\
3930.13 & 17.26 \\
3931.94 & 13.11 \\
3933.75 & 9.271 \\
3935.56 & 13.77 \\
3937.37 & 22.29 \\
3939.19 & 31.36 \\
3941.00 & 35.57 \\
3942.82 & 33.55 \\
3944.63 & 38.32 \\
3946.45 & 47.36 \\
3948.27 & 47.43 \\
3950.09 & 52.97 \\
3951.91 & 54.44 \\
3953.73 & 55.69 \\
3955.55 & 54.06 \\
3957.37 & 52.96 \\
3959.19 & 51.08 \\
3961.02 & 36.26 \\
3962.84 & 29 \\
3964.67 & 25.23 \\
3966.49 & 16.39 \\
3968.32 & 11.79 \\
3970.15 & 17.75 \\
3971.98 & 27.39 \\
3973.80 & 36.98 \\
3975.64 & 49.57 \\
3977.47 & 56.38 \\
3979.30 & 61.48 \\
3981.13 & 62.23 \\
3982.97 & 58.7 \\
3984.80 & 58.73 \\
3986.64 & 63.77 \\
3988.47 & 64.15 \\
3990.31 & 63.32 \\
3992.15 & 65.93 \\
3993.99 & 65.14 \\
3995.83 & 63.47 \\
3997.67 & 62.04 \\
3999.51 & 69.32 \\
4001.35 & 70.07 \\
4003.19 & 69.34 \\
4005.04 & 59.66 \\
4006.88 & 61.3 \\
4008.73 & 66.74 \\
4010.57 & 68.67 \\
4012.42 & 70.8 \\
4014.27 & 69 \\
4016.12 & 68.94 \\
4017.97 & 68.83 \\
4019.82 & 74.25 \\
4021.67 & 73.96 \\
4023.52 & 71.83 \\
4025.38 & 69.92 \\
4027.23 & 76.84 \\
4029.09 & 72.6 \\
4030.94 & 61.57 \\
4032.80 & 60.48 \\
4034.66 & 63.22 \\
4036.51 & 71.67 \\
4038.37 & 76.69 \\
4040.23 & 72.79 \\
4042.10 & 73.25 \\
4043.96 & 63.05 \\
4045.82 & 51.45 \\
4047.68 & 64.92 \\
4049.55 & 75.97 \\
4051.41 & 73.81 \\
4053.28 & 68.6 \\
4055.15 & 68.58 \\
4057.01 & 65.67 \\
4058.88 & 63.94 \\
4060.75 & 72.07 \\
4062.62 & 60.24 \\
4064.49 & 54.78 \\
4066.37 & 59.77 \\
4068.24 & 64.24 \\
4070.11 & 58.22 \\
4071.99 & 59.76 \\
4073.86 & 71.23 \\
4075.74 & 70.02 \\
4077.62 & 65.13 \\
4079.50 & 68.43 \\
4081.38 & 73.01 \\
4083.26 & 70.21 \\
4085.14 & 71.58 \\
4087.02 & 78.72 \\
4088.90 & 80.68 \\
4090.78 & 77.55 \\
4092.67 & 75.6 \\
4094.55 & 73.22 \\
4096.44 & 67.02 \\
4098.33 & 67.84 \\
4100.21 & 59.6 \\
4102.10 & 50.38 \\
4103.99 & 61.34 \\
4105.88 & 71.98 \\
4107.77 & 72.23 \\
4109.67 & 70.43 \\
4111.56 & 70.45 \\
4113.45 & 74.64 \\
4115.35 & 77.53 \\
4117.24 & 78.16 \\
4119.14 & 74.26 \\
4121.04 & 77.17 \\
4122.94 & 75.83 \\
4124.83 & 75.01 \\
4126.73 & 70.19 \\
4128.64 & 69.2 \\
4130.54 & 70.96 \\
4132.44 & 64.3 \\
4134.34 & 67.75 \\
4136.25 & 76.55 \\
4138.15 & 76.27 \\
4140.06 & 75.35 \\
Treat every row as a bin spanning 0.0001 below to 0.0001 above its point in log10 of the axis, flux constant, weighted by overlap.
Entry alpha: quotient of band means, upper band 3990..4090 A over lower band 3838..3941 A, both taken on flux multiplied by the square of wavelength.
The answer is 1.82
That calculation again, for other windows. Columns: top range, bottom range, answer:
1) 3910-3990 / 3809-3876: 1.22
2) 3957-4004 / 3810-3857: 1.54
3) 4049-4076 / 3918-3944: 2.31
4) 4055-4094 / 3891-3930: 1.54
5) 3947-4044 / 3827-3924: 1.51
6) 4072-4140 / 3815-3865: 2.37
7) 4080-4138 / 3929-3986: 2.02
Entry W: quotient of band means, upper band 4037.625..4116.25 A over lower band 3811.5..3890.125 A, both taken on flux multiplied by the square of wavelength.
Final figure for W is 2.12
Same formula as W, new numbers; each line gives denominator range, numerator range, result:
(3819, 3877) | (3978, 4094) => 2.10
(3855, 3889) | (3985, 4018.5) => 1.85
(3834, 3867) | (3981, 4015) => 1.85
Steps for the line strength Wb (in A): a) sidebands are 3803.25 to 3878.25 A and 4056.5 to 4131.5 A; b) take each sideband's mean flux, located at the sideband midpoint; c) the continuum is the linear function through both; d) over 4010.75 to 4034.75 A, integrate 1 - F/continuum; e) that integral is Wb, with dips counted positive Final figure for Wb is -3.7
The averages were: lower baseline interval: 37.8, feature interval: 69.6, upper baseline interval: 69.2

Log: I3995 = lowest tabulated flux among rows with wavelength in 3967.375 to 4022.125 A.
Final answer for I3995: 11.79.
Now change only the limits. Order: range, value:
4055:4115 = 50.38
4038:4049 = 51.45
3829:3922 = 21.35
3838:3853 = 21.77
